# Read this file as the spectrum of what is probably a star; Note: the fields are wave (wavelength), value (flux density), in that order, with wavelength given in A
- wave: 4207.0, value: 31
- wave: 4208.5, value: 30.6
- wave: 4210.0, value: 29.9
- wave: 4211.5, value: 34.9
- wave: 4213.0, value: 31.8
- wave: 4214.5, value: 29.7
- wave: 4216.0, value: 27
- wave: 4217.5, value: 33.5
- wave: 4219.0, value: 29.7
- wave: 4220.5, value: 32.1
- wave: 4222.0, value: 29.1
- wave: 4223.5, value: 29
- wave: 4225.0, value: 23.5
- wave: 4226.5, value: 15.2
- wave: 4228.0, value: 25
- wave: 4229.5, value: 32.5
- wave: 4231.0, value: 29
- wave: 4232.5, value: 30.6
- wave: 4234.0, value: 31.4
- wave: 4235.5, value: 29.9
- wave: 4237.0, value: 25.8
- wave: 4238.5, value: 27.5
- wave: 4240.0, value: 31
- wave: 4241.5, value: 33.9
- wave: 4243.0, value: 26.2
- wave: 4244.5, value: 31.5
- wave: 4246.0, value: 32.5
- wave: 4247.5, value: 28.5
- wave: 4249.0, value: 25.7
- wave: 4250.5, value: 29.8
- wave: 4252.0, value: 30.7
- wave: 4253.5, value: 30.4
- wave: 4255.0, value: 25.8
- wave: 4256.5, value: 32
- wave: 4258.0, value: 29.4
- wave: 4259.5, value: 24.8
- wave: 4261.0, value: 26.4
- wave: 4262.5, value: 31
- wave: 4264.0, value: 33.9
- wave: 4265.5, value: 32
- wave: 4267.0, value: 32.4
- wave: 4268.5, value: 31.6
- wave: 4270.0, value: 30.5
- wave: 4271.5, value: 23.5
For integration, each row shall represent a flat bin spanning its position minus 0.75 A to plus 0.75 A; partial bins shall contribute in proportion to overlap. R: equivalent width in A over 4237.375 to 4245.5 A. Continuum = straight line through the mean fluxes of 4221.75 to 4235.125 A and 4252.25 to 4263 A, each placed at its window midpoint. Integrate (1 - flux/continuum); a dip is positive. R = -0.6 A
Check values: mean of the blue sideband 27.3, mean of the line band 29.9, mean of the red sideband 28.6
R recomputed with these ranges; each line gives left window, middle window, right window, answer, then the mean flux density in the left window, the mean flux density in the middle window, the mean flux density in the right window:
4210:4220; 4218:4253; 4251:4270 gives 2.1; 31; 28.7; 30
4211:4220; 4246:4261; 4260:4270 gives 1.1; 31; 28.7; 31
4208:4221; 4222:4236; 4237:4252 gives 1.3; 31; 27.4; 29.5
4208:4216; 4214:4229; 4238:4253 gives 1.6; 31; 27.4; 29.8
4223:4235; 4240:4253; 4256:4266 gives -0.6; 27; 29.9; 29.8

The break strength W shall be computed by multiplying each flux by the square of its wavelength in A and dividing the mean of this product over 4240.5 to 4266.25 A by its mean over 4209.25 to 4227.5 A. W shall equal 1.05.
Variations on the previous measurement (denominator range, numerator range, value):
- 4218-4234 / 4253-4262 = 1.03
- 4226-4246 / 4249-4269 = 1.05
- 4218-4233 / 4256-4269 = 1.12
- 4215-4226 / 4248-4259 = 1.02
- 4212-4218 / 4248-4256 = 0.95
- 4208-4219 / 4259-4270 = 1.01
